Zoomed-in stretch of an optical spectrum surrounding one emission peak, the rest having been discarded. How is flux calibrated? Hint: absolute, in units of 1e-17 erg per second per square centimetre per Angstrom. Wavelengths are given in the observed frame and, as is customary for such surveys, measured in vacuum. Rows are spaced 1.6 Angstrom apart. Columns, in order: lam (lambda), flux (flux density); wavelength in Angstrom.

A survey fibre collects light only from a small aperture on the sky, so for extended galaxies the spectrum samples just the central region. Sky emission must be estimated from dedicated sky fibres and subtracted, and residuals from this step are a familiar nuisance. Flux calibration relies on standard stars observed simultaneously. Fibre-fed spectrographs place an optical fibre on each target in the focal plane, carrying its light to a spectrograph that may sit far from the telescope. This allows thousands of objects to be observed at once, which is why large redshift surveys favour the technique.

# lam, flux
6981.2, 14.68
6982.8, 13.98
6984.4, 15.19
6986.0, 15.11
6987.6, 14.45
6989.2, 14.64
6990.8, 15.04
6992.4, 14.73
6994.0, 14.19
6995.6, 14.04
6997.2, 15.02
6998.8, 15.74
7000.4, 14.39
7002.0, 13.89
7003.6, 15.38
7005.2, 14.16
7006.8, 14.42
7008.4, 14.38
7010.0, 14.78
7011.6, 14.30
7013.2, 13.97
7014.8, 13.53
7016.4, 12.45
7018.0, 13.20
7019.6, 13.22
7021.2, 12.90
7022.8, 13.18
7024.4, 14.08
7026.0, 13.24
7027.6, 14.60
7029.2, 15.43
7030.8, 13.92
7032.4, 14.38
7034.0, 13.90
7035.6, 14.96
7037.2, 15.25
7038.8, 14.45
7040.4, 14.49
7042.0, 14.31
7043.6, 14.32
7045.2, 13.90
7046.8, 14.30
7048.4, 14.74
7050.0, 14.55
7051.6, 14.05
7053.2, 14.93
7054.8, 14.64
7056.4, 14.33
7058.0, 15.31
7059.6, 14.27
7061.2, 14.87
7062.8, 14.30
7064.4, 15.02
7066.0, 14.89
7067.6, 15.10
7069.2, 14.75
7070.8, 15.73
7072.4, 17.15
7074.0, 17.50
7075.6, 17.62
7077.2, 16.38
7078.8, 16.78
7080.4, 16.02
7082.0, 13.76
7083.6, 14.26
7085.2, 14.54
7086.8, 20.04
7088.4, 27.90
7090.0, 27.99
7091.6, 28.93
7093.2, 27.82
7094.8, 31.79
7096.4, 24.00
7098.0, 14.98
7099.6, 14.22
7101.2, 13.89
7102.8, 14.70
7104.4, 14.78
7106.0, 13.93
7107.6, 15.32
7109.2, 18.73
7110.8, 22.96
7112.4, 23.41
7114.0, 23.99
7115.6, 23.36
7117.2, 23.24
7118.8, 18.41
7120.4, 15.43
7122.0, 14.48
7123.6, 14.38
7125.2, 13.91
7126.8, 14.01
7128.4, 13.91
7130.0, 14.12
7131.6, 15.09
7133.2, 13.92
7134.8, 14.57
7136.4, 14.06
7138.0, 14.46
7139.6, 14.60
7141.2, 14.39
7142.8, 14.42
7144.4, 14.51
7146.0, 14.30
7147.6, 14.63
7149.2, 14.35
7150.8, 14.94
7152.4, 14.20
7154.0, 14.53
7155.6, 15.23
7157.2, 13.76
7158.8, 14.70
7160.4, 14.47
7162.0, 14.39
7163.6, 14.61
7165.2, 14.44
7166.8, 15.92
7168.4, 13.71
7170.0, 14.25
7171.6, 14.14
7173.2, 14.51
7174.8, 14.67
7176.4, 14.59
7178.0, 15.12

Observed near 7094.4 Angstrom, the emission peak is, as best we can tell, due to Halpha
